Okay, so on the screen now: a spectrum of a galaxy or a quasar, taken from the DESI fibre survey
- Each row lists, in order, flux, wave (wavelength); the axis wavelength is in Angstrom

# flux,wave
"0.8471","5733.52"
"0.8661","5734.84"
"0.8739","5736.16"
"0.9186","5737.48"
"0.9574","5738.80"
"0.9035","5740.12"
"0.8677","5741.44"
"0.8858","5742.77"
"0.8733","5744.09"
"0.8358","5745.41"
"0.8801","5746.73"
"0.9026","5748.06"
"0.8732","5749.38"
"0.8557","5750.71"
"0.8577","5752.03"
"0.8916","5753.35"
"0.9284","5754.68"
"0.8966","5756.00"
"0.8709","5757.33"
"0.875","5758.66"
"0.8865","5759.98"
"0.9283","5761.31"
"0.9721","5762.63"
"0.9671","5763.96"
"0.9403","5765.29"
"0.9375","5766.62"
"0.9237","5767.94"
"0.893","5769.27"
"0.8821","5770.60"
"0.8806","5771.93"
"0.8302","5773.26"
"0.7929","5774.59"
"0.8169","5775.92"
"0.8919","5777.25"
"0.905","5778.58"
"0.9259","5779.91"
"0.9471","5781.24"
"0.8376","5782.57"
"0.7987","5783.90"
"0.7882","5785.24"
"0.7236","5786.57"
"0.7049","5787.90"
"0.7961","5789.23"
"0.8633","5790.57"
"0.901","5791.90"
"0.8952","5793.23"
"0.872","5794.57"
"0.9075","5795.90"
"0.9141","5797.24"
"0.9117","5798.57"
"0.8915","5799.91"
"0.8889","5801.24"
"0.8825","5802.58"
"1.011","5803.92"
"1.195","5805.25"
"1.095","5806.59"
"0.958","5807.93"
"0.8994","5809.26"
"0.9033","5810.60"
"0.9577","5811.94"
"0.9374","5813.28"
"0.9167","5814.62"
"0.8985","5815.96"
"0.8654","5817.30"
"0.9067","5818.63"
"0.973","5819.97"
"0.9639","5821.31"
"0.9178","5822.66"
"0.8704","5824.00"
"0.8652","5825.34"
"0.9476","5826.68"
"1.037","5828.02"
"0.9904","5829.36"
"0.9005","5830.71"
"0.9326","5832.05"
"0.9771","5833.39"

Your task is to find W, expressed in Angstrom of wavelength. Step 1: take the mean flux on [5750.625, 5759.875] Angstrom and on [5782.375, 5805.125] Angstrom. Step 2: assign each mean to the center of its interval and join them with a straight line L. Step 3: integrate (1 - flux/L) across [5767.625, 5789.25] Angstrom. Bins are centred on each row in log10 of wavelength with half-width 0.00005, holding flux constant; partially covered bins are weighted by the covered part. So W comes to 0.8 Angstrom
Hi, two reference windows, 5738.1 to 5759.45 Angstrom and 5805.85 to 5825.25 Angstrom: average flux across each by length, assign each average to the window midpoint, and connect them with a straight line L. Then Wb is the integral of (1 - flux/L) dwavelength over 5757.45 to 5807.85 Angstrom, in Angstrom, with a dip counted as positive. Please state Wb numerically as 0.8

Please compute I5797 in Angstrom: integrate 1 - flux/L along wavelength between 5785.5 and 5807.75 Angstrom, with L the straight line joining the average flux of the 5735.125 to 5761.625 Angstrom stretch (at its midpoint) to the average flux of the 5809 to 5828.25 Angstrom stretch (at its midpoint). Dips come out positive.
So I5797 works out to 0.2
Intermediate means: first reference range 0.887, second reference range 0.922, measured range 0.903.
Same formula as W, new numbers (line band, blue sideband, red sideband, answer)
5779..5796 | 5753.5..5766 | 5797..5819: 1.7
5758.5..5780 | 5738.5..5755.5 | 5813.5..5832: 0.0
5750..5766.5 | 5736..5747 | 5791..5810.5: 0.0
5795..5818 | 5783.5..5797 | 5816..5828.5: -1.7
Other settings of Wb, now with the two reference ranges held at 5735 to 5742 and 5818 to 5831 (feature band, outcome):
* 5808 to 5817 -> 0.13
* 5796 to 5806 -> -0.28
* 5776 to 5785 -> 0.43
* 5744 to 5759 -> 0.49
